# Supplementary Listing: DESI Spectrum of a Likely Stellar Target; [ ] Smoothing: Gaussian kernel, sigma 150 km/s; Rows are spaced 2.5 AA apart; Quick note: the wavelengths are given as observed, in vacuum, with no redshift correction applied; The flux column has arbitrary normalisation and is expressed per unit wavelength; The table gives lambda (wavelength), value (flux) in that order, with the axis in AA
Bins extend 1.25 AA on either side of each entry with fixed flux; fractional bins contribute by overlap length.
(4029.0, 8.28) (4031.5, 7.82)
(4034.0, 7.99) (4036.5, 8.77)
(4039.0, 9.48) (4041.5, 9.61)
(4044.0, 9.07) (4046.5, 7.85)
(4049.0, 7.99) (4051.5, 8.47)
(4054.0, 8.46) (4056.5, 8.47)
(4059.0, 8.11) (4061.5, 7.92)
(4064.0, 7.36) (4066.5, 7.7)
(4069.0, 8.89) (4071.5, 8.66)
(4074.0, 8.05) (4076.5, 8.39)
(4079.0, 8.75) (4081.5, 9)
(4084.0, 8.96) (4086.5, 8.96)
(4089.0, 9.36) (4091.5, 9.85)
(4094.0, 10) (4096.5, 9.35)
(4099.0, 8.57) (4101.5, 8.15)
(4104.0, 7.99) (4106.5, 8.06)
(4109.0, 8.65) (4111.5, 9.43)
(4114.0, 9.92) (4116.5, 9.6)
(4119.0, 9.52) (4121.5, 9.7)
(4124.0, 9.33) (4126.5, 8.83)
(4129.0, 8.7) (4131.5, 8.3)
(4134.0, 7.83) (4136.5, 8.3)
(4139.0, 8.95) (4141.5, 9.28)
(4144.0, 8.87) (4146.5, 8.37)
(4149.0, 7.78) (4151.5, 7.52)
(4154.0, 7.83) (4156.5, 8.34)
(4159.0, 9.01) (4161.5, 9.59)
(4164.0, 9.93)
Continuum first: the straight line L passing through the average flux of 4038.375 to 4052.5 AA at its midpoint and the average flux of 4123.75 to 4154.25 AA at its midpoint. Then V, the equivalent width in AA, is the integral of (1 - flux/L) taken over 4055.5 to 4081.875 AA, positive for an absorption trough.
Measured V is 1.14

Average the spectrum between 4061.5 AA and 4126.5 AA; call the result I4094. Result 8.87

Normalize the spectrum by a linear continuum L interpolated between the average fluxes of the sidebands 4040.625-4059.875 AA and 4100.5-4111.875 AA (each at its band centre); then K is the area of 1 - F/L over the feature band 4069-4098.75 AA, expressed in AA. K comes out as -2.05 AA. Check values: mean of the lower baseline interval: 8.49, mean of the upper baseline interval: 8.39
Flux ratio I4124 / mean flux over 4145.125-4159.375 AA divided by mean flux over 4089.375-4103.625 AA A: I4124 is 0.89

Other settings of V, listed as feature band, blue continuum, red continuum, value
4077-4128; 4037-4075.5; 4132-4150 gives -3.83 AA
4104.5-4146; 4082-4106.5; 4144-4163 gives -1.21 AA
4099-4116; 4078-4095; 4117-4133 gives 0.79 AA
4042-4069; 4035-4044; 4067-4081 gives 2.08 AA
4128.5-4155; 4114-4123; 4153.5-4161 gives 1.96 AA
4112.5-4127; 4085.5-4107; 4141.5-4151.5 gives -1.41 AA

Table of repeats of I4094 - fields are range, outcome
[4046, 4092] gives 8.47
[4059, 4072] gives 8.07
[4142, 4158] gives 8.19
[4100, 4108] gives 8.1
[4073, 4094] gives 8.99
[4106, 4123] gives 9.32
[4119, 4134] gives 8.92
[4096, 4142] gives 8.85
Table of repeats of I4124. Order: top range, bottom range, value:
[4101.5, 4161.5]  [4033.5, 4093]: 1.01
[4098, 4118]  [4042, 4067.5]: 1.08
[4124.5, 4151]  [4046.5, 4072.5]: 1.04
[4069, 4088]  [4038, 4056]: 1.00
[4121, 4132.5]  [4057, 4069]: 1.13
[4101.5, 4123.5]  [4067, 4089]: 1.04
